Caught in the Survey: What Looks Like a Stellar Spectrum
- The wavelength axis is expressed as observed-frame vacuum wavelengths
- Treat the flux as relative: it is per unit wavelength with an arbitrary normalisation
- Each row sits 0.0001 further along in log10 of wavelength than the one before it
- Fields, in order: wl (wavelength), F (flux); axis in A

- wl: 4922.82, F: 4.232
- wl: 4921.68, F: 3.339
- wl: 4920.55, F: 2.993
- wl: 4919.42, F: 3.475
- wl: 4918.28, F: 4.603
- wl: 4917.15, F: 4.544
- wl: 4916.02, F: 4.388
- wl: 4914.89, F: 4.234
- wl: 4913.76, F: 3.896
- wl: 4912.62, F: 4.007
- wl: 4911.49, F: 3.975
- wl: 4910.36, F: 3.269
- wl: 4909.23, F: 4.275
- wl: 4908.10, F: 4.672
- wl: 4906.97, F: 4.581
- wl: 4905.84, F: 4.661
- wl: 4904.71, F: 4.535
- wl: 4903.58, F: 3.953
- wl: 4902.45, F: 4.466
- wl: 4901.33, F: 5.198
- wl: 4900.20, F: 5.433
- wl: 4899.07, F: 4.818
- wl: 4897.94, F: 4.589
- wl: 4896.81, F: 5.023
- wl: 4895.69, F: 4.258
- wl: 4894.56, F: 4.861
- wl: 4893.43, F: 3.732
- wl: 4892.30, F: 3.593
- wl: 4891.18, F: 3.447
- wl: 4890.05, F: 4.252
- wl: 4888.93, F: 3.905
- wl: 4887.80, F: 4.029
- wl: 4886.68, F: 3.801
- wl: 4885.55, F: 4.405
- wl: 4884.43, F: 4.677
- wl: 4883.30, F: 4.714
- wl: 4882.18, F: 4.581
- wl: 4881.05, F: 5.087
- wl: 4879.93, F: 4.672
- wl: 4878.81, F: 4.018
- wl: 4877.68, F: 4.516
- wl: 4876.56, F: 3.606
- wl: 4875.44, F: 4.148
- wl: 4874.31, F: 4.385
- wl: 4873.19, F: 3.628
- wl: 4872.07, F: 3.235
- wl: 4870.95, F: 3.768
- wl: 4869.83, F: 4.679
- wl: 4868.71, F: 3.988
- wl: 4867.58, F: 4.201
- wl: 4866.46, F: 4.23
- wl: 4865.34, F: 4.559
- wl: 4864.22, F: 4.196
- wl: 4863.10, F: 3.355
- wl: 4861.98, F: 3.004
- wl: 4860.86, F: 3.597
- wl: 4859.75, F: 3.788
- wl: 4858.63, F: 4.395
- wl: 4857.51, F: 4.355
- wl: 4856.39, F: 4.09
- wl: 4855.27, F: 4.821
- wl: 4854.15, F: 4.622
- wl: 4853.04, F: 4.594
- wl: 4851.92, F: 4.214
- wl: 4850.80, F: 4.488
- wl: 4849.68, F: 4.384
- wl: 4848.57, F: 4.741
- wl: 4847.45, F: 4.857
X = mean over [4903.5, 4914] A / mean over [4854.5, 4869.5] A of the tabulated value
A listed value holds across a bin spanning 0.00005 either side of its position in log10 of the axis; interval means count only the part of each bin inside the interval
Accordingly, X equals 1.03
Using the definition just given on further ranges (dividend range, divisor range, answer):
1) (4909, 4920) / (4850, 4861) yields 0.94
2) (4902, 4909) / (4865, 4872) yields 1.08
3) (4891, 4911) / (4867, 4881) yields 1.08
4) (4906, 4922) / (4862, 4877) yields 1.02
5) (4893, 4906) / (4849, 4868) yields 1.11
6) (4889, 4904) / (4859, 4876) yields 1.13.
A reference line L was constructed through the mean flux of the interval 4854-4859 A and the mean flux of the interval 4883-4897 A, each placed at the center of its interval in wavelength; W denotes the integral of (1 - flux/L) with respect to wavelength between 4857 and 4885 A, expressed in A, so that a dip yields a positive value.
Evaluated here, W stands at 1.2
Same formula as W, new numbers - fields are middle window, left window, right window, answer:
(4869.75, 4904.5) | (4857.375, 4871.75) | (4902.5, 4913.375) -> -1.65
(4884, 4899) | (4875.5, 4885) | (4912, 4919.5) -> 0.58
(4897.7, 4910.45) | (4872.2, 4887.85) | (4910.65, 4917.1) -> -1.32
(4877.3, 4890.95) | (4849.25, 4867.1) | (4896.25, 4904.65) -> 0.51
